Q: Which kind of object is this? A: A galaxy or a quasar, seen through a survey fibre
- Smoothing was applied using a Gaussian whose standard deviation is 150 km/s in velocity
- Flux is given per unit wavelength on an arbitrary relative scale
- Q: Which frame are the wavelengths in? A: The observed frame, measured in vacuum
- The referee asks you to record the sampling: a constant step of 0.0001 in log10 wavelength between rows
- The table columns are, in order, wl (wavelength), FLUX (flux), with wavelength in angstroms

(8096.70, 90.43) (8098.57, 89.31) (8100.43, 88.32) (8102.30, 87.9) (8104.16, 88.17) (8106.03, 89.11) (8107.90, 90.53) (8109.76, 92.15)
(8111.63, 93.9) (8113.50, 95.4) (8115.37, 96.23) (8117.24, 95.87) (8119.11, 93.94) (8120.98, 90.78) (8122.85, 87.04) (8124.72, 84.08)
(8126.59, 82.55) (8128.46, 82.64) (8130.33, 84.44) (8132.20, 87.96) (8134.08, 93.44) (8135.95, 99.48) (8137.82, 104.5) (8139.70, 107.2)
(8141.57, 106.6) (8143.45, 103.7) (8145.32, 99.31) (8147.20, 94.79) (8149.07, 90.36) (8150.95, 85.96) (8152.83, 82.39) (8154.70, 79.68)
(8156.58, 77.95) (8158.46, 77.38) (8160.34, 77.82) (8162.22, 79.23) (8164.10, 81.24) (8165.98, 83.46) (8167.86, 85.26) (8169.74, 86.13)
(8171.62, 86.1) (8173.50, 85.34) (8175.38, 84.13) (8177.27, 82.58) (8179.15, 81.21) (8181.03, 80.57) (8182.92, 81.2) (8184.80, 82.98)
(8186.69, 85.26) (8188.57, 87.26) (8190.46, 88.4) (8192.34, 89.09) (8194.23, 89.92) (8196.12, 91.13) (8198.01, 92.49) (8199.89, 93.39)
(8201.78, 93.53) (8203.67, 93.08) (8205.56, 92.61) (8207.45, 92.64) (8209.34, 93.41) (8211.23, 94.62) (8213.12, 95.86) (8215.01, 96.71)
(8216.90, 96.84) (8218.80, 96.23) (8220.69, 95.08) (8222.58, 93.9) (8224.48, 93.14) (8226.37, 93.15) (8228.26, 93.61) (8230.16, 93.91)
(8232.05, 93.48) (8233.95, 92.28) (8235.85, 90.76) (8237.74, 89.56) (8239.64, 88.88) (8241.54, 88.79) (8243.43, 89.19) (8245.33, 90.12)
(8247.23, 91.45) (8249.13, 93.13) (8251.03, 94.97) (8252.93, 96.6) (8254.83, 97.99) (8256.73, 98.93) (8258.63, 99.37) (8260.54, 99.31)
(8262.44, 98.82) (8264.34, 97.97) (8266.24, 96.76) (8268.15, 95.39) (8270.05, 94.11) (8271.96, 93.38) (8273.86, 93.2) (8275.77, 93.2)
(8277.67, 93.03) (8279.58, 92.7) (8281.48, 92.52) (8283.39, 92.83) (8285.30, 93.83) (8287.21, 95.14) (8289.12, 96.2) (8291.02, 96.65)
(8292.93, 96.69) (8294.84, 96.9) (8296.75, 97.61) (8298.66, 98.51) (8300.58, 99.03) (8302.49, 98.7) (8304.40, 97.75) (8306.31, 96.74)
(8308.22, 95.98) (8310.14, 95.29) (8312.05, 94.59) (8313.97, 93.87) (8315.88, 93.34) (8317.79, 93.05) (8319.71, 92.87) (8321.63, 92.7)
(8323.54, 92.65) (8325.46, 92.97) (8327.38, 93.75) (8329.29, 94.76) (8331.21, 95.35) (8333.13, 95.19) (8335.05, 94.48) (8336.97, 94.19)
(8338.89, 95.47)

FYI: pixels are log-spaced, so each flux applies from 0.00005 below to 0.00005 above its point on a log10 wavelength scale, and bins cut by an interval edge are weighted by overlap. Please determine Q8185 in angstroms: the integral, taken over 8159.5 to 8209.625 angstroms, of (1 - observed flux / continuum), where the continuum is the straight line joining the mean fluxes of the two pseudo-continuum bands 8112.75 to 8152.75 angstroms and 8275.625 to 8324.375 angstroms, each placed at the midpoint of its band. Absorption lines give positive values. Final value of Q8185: 3.92 angstroms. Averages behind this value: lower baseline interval 93.4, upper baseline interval 95.1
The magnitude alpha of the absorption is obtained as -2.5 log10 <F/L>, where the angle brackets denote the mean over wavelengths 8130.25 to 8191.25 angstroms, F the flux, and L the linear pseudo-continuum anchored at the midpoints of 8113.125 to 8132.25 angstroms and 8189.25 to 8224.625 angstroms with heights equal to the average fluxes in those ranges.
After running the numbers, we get 0.04 mag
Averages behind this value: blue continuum 89.1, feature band 87.7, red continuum 93.2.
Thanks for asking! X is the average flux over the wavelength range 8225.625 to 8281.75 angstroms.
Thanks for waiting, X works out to 93.9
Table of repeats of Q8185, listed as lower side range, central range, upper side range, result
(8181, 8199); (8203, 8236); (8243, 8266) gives -1.1 angstroms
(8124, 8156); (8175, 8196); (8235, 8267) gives 1.8 angstroms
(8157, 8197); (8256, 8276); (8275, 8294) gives -0.9 angstroms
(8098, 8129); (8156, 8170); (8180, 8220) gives 1.5 angstroms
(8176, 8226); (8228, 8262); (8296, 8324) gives -0.4 angstroms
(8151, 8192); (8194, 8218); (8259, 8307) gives -1.9 angstroms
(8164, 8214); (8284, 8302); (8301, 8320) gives -0.4 angstroms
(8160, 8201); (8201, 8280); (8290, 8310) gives -2.4 angstroms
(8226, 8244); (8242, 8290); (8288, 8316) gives -0.5 angstroms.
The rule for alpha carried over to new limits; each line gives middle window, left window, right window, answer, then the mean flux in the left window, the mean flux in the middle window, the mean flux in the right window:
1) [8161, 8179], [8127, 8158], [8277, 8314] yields 0.11 mag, 92.1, 83.5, 95.8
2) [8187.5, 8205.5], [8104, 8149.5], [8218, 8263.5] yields 0.03 mag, 93.5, 91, 93.9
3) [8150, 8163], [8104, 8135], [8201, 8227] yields 0.15 mag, 89.9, 80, 94.4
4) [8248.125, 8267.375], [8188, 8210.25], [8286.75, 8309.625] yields -0.03 mag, 91.5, 97.3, 97.2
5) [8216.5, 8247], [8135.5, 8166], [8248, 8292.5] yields 0.02 mag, 90.1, 92.3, 95.5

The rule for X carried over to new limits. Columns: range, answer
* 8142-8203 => 86.4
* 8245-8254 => 93.5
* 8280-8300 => 95.7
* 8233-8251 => 90.7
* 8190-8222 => 93.3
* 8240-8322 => 95.1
